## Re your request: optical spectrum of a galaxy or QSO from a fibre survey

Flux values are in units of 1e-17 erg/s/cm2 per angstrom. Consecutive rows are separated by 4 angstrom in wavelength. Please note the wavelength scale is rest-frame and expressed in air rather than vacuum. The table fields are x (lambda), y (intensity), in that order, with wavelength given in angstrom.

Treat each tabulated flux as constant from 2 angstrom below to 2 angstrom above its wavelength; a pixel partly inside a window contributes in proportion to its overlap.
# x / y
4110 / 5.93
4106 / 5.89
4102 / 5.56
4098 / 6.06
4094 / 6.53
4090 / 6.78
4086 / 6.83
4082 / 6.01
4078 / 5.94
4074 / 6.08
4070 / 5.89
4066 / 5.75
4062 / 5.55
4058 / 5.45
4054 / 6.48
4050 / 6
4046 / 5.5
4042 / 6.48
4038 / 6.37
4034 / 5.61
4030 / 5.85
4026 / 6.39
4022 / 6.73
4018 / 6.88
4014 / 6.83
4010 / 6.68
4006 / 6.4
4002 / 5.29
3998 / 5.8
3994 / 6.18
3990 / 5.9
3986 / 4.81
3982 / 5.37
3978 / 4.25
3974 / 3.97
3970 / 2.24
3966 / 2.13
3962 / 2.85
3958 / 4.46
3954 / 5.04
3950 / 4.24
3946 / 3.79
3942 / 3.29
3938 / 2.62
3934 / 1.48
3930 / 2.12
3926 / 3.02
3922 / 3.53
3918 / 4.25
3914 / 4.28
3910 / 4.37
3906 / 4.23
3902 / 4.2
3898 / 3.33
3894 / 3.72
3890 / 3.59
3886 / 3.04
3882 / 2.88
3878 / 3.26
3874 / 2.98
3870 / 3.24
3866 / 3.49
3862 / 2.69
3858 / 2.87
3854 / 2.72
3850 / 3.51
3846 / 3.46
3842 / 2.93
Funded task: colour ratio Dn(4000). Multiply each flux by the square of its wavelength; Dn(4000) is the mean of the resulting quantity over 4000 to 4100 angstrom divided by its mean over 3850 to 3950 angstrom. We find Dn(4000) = 2.0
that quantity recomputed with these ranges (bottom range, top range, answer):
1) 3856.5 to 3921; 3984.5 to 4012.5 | 1.77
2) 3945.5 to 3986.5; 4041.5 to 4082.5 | 1.59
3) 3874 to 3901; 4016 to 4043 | 2.05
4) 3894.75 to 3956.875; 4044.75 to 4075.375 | 1.74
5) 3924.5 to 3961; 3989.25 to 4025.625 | 1.96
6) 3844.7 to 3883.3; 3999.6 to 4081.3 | 2.15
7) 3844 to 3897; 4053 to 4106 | 2.11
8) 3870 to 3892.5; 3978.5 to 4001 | 1.84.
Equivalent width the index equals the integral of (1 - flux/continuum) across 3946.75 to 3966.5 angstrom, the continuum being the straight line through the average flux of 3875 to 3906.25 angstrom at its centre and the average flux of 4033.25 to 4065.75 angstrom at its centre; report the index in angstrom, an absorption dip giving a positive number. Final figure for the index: 2.7 angstrom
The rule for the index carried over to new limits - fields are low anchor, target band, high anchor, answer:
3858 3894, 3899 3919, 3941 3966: -4.49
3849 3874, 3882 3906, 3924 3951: -4.72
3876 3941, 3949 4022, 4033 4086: -4.15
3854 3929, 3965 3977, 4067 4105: 4.25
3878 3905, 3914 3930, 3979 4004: 2.25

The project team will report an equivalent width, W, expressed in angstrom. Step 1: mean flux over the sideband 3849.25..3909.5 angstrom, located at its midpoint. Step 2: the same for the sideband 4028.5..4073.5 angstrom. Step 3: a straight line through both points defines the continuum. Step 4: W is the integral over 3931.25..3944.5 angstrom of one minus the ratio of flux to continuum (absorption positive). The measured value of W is 5.4 angstrom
